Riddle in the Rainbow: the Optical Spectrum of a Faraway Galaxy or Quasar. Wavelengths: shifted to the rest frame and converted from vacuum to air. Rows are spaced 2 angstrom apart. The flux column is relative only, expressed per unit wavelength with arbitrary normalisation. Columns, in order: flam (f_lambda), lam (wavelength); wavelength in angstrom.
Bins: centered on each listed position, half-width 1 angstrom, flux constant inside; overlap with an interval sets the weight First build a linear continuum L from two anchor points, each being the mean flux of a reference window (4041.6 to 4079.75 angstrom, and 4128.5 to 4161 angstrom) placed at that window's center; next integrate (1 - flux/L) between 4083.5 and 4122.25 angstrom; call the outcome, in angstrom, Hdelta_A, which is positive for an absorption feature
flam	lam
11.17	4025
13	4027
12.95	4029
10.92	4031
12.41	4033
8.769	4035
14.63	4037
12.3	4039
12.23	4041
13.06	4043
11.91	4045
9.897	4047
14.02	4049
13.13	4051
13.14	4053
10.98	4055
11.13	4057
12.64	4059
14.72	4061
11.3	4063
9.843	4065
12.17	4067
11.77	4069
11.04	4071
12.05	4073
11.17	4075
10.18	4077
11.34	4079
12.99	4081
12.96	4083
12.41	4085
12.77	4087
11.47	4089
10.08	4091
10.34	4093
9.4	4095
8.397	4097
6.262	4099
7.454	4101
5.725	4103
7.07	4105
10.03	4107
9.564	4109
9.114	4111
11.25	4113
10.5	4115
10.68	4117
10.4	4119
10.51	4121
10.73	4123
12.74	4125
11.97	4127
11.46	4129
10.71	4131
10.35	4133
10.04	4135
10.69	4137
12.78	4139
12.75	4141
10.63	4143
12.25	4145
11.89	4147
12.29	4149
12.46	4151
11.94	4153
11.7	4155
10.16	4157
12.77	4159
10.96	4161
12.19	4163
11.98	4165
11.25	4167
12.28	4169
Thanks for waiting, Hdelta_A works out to 6.6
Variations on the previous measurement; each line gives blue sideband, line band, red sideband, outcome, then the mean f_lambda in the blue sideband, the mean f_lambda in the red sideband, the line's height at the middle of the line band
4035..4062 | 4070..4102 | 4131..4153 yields 3.89 angstrom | 12.5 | 11.6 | 12.1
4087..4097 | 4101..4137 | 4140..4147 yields 3.48 angstrom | 10.4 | 11.9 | 11.2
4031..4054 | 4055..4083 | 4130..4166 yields 0.81 angstrom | 12.3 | 11.6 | 12.1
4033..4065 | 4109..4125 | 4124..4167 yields 1.71 angstrom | 12.2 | 11.6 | 11.8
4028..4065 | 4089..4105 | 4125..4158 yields 4.69 angstrom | 12.2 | 11.5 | 11.8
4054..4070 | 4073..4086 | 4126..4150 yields -0.13 angstrom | 11.8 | 11.5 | 11.7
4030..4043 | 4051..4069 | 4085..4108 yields -1.95 angstrom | 12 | 9.15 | 10.9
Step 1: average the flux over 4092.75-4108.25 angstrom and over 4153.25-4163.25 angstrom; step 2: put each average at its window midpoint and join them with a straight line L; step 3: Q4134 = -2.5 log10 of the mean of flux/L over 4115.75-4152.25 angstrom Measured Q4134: -0.14 mag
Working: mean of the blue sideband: 8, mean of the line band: 11.4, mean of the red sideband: 11.5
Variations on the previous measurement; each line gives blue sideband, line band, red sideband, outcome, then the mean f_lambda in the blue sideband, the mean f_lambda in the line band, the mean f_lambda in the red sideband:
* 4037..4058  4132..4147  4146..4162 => 0.04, 12.3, 11.4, 11.8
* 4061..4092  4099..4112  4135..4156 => 0.42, 11.7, 8.01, 11.8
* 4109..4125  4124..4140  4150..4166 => -0.03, 10.5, 11.3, 11.8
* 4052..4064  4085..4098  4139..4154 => 0.16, 12.3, 10.6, 12.1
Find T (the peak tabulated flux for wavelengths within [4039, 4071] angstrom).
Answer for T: 14.72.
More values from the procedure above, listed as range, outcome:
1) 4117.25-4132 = 12.74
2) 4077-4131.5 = 12.99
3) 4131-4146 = 12.78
